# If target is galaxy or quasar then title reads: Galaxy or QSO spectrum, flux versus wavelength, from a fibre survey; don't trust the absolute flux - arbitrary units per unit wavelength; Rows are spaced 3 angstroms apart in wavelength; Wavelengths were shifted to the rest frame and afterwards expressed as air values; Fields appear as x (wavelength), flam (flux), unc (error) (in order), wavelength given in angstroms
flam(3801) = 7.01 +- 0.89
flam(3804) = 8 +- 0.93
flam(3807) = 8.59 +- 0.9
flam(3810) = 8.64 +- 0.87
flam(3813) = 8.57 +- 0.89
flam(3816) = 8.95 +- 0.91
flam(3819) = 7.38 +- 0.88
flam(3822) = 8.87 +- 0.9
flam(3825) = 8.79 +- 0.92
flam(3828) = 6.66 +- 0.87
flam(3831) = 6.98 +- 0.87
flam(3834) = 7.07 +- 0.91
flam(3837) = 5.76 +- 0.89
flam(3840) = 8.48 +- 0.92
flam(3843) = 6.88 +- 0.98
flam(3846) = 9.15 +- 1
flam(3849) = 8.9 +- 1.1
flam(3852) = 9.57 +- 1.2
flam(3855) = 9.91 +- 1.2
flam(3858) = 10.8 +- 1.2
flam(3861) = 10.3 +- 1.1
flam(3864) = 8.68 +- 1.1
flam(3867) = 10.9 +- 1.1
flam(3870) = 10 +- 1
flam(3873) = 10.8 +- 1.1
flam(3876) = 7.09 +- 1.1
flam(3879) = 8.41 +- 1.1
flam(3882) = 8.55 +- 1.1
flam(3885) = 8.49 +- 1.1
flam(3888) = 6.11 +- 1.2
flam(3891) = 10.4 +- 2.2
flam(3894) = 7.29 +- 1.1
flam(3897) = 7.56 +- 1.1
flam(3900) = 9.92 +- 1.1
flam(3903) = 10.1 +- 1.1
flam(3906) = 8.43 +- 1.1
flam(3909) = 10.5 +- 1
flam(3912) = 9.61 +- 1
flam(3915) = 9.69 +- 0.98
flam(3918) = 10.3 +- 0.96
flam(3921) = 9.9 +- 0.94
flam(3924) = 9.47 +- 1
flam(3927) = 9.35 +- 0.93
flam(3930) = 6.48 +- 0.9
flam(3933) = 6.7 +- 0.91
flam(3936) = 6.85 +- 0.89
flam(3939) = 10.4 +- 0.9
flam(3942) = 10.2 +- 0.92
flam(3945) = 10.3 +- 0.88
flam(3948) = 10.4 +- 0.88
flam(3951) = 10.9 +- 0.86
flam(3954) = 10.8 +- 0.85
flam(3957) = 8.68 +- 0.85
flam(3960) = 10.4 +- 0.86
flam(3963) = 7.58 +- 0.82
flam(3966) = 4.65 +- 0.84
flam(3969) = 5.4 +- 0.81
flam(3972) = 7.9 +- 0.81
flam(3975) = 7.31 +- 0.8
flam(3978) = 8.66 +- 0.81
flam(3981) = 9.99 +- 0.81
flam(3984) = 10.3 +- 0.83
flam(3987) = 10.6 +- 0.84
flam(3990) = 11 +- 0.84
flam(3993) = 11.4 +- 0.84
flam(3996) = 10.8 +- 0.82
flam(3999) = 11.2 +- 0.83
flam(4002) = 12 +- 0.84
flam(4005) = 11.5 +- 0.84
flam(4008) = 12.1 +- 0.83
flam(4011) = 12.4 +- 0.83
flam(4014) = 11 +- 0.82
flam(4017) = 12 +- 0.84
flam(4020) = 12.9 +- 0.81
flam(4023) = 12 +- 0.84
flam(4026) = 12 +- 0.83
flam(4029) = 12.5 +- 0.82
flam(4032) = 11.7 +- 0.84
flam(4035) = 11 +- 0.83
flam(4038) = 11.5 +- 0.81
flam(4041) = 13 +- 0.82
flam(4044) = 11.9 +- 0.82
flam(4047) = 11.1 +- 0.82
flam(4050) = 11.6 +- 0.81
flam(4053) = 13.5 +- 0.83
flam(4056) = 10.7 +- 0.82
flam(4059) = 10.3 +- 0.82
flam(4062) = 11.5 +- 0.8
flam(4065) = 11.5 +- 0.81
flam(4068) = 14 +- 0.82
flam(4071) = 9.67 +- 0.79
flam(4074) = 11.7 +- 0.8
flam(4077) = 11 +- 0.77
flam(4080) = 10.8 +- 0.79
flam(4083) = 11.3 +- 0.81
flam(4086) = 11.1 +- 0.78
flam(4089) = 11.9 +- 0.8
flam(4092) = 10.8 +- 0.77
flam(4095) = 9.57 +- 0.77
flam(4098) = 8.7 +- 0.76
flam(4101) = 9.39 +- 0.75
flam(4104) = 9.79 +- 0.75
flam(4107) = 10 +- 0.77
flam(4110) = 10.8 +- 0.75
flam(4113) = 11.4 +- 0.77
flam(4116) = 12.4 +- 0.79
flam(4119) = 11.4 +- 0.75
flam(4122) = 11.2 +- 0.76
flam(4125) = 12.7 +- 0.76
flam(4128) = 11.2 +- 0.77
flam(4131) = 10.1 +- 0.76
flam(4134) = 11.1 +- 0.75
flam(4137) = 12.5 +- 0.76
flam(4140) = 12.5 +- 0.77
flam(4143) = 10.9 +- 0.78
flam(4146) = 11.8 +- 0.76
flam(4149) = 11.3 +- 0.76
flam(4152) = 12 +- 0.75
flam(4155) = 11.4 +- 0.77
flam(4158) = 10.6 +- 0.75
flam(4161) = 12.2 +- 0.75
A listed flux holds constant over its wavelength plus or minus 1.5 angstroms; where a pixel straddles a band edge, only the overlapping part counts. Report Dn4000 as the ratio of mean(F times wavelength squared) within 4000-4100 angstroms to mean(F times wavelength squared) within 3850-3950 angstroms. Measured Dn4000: 1.35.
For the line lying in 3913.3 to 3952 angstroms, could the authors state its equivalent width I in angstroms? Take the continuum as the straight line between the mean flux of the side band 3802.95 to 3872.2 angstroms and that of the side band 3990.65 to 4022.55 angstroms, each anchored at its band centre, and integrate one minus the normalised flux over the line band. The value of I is 4.0 angstroms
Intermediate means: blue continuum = 8.63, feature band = 9.28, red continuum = 11.7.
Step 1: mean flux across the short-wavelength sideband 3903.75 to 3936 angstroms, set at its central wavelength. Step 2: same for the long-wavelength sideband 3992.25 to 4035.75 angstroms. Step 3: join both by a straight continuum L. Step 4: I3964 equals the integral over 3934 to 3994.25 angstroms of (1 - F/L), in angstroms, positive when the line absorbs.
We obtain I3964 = 6.55 angstroms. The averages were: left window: 8.97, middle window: 9.16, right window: 11.8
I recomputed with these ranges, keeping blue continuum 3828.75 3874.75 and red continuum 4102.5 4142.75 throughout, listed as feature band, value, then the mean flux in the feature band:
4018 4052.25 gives -4.7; 12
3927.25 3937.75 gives 2.8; 7.08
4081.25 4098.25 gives 0.5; 10.7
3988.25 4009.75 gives -2.6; 11.4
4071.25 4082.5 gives -0.1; 11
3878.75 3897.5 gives 2.2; 8.13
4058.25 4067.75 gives -0.7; 11.5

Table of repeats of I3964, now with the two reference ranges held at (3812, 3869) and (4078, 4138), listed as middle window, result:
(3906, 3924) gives -1.2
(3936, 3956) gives -1.5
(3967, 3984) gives 3.1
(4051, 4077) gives -2.6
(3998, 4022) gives -4.4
